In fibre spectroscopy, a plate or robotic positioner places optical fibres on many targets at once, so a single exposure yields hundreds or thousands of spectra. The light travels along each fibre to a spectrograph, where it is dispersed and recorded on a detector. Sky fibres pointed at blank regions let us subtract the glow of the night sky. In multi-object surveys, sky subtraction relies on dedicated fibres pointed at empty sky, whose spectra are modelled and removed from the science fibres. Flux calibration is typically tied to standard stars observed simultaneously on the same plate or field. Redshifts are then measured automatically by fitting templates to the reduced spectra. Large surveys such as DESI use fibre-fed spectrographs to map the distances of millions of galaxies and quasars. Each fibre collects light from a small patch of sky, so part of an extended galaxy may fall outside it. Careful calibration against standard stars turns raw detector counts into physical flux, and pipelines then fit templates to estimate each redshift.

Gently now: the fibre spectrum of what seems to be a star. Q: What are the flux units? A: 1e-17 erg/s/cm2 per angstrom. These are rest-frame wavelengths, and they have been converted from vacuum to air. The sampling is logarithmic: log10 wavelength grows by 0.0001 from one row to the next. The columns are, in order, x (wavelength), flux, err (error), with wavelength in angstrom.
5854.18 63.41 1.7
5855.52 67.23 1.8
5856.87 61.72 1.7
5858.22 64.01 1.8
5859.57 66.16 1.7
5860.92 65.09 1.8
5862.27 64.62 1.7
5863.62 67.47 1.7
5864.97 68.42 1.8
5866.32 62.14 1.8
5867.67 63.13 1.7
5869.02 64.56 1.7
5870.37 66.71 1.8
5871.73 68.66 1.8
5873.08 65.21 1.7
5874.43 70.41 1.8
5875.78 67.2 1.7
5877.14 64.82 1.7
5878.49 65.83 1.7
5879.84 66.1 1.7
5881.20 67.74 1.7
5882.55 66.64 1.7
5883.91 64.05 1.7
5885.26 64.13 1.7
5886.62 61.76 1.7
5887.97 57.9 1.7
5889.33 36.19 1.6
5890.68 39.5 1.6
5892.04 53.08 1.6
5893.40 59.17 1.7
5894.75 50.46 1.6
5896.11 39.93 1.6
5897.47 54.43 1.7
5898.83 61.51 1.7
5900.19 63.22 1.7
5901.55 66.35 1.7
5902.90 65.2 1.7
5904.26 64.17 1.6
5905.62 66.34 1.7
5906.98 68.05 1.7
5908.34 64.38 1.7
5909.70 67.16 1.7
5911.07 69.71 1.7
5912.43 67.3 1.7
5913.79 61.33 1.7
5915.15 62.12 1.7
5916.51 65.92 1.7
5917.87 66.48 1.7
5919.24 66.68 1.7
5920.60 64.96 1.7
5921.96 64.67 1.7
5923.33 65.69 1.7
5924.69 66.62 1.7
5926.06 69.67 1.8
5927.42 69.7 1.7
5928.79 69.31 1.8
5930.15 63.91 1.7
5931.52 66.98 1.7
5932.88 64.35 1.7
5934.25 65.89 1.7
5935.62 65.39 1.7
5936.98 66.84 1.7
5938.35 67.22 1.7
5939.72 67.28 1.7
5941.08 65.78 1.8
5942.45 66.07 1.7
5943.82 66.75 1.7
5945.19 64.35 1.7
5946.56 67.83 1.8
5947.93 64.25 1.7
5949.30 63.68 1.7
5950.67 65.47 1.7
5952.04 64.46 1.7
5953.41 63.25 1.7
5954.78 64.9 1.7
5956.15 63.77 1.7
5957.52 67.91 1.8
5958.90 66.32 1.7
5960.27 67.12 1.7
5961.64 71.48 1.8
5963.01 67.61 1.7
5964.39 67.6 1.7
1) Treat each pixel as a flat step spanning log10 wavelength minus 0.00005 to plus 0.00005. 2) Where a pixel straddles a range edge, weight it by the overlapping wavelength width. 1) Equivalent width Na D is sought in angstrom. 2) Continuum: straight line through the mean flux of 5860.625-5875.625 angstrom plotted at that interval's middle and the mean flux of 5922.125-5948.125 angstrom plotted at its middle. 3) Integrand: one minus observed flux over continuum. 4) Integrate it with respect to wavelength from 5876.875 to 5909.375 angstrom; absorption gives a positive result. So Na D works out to 3.3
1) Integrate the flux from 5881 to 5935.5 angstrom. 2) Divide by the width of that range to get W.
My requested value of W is 62.3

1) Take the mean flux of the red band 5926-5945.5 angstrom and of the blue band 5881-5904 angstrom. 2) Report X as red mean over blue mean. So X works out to 1.2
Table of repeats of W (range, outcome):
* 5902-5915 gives 65.8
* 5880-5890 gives 60.1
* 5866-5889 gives 64.7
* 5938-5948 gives 66.3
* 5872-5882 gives 66.9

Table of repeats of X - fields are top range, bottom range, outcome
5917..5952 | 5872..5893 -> 1.09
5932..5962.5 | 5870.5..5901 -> 1.11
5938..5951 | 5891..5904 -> 1.16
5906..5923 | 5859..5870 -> 1.01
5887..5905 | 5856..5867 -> 0.84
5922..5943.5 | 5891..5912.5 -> 1.10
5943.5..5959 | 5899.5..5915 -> 0.99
